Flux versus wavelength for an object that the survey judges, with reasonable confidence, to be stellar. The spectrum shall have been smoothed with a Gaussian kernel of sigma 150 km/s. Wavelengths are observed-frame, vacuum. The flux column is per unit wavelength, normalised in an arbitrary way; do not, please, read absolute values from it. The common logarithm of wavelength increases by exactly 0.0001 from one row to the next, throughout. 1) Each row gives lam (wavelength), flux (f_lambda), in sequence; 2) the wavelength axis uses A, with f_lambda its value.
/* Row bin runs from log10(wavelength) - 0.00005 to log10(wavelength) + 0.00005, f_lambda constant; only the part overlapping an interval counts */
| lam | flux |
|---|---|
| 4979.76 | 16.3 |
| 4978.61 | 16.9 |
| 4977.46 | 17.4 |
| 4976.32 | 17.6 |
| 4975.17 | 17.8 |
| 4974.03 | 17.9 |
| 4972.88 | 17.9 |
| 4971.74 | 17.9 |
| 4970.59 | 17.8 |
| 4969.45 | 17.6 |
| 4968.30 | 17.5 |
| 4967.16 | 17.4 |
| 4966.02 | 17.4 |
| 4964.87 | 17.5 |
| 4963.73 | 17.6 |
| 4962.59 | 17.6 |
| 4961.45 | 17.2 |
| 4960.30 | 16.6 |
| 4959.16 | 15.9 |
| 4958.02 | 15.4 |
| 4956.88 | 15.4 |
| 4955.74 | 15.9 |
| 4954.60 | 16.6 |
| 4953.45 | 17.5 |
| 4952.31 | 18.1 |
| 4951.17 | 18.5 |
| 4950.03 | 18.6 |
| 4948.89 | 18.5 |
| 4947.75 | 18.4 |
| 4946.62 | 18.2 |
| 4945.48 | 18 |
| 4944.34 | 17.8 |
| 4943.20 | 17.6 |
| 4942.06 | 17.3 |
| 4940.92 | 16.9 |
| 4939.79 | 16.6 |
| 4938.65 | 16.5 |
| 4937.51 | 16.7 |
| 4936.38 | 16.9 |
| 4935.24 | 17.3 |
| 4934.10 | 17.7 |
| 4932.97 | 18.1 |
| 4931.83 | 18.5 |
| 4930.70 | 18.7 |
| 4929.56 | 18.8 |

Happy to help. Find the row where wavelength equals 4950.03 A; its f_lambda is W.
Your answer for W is 18.6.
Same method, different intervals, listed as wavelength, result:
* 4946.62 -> 18.2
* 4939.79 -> 16.6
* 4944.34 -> 17.8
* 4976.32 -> 17.6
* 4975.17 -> 17.8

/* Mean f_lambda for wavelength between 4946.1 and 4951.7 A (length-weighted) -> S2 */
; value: 18.5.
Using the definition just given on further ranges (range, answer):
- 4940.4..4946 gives 17.5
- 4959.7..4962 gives 16.8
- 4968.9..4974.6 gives 17.8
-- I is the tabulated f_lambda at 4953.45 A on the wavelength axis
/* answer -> 17.5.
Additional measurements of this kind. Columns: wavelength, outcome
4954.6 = 16.6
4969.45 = 17.6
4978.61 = 16.9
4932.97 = 18.1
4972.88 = 17.9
